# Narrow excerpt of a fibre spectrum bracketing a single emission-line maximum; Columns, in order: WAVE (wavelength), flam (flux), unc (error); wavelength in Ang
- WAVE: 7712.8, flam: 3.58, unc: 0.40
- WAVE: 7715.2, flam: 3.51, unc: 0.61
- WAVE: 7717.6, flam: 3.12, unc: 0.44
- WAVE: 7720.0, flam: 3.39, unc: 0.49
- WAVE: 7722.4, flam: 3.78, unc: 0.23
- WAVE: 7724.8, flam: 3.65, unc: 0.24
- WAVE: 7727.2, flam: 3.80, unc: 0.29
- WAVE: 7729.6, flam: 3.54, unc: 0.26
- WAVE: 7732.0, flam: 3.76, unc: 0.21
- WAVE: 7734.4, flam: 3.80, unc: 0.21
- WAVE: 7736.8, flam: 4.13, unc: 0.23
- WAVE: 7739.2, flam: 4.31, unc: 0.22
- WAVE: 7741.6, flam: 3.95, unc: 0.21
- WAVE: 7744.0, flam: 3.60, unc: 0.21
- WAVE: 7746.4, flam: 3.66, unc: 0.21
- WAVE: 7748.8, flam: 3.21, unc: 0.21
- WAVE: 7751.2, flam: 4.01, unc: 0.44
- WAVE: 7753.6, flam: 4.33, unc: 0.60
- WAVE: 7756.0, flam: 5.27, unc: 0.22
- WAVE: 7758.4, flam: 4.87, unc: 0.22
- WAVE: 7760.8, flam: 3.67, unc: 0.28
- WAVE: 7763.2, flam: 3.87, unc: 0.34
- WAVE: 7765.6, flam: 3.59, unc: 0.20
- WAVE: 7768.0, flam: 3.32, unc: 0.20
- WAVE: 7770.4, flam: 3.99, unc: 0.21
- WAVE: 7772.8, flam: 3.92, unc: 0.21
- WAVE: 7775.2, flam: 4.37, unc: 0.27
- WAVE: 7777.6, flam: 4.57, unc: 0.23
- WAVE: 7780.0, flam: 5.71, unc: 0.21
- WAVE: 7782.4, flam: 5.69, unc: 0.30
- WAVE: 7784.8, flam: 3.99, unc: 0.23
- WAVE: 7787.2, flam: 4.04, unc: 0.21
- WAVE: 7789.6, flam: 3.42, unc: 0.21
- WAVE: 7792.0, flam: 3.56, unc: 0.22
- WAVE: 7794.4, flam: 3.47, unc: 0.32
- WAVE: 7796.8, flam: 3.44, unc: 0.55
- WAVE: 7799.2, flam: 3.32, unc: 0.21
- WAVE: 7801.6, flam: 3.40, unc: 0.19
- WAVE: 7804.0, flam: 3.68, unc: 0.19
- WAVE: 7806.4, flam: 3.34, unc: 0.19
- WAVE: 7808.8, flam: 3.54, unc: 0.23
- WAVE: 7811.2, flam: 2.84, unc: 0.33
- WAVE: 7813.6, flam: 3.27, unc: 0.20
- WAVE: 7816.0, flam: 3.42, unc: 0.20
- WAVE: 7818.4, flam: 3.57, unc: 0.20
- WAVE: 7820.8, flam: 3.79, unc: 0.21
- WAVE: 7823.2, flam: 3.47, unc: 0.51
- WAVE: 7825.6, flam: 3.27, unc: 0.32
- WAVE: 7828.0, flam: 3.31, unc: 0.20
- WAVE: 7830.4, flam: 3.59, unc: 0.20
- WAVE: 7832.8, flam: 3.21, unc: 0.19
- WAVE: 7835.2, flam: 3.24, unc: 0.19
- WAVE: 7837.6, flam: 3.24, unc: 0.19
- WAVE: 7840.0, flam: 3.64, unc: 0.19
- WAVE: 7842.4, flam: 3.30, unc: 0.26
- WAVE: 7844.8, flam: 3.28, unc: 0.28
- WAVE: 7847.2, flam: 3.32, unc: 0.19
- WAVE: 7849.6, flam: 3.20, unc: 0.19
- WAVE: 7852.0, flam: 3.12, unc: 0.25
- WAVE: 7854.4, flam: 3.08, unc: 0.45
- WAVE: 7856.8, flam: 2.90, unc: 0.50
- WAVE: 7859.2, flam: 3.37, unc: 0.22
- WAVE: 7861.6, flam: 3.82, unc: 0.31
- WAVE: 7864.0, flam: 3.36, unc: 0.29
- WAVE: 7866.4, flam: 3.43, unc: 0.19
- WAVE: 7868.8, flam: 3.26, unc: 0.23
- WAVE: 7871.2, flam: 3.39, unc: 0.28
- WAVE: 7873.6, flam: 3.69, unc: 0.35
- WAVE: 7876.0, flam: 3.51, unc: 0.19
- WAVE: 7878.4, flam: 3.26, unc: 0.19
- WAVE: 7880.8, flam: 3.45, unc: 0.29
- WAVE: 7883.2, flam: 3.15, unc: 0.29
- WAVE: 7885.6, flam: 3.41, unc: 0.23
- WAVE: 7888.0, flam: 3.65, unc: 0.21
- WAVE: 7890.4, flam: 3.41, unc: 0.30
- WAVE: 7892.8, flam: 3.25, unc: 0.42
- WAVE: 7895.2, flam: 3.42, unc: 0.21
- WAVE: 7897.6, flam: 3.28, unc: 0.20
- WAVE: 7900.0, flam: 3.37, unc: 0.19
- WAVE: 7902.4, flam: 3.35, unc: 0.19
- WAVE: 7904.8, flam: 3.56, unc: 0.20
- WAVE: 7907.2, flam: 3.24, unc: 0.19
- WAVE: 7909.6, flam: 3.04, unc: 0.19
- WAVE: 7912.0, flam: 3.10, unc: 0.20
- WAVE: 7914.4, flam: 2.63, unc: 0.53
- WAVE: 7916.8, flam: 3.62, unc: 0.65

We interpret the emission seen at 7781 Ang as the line [N II]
